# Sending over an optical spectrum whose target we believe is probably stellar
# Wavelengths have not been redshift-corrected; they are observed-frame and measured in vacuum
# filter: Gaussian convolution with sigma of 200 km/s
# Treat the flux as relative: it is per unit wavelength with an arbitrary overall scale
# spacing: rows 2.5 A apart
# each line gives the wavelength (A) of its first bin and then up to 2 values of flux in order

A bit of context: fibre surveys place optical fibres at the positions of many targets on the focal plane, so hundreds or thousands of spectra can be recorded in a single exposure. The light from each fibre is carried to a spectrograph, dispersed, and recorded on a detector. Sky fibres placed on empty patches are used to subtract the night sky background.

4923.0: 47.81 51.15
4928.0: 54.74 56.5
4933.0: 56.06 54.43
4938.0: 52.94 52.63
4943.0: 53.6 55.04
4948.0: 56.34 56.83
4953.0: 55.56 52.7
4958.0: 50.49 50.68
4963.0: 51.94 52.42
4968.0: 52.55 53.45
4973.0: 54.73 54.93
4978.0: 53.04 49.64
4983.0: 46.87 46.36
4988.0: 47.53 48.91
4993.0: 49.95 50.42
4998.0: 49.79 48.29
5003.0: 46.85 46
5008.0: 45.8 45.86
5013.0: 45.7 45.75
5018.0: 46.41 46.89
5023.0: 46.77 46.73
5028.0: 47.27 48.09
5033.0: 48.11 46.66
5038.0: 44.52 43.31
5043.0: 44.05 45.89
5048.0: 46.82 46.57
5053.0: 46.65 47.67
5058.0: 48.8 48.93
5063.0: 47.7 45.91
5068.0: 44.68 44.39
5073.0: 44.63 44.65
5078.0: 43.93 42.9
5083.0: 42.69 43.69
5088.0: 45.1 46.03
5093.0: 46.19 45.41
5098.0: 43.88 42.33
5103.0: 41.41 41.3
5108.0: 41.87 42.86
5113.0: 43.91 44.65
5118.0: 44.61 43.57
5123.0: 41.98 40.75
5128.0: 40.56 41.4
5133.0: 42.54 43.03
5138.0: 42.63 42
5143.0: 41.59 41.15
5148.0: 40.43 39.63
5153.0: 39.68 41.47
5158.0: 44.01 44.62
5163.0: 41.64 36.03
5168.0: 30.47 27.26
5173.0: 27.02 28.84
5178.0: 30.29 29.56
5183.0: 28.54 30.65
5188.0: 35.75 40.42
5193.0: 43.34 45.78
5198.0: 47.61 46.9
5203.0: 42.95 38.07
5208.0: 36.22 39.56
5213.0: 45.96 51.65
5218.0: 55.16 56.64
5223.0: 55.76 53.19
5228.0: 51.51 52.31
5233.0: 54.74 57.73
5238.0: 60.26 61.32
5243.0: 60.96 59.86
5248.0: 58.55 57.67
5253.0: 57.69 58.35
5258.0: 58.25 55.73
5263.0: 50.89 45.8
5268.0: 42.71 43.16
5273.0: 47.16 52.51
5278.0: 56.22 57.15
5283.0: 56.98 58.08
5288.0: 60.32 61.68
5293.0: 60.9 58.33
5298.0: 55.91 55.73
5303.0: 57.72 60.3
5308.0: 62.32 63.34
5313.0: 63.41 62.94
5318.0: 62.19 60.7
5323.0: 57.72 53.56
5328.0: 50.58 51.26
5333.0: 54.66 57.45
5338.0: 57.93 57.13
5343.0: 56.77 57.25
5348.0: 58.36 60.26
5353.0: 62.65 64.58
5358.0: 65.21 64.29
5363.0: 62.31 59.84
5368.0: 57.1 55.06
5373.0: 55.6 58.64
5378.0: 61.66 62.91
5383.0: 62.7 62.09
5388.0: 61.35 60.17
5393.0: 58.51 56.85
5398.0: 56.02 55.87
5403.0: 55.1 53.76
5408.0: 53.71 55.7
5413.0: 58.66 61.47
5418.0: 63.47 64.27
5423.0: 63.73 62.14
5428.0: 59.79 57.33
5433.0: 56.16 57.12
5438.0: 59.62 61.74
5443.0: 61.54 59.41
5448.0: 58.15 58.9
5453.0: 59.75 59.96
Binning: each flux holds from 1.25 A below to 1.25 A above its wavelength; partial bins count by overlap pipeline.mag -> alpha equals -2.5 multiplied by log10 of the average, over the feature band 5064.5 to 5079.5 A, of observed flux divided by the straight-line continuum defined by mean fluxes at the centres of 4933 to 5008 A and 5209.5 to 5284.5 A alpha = 0.17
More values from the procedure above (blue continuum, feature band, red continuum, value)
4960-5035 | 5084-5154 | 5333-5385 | 0.23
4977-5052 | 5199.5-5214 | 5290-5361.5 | 0.30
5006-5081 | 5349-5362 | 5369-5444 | -0.11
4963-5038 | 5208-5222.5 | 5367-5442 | 0.11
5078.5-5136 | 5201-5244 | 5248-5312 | 0.01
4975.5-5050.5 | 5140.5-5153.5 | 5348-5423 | 0.26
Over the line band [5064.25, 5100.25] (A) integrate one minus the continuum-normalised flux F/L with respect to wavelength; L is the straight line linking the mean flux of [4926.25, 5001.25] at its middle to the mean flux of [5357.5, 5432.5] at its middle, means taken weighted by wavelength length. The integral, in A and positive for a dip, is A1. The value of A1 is 6.5 A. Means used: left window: 52.3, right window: 59.4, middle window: 44.5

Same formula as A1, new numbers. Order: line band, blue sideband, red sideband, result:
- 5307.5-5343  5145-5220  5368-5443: -4.3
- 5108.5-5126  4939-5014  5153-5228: 0.4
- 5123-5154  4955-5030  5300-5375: 7.0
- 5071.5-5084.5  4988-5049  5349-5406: 1.4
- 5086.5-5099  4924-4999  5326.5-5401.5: 2.1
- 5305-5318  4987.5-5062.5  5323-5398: -1.3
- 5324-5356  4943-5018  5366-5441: 0.4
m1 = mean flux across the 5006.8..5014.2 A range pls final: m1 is 45.8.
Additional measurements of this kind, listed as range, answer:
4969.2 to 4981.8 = 53.1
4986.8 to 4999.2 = 49.3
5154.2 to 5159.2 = 42.7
